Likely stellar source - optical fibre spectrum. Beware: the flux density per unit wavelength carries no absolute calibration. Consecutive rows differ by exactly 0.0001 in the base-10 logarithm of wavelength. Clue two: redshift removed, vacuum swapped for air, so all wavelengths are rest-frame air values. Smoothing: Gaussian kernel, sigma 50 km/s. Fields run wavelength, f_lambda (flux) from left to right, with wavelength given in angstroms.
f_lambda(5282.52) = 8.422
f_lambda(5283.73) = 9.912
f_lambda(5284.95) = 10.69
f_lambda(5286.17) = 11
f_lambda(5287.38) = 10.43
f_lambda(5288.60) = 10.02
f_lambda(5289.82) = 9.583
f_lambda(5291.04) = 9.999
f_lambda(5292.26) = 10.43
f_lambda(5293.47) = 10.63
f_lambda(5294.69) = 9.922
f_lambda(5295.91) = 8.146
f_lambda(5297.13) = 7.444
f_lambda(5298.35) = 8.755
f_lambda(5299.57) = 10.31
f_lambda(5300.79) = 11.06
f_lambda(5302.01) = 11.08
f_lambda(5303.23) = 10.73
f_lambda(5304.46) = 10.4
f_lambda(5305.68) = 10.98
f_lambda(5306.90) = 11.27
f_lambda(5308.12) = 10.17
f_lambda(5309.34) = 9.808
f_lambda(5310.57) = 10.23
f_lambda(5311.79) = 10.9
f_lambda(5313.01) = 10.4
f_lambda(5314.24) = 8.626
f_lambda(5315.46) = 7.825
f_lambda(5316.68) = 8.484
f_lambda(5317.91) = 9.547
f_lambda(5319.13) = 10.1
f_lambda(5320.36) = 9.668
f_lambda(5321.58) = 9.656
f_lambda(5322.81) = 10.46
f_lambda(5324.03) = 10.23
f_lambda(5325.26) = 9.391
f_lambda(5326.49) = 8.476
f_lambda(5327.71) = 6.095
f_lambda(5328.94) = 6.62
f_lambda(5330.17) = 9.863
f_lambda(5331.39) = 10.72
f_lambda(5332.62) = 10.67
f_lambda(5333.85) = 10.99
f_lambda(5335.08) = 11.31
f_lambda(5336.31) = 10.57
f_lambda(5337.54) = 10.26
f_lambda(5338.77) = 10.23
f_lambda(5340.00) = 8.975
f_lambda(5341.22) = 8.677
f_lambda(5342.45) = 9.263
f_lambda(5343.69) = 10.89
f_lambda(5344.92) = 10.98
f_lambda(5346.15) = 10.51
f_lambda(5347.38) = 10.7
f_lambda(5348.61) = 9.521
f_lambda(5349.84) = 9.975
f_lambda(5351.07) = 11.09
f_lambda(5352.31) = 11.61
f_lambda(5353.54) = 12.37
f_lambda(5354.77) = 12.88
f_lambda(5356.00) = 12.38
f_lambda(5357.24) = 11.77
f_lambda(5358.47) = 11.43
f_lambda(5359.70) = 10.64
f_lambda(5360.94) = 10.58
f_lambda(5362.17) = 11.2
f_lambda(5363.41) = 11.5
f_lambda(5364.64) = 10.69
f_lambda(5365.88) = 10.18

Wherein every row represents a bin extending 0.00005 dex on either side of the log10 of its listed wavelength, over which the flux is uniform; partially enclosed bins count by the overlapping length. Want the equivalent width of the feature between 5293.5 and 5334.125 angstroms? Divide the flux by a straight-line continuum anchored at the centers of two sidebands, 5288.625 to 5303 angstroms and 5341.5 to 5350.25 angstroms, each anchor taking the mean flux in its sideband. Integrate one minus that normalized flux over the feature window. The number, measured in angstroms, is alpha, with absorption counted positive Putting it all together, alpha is 1.11 angstroms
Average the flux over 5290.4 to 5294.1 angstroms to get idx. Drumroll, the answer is 10.4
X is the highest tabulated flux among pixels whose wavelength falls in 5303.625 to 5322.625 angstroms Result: 11.27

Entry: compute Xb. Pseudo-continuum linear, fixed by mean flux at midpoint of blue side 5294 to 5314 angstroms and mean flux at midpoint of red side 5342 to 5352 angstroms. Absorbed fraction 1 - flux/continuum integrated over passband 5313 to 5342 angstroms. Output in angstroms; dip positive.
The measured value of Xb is 2.2 angstroms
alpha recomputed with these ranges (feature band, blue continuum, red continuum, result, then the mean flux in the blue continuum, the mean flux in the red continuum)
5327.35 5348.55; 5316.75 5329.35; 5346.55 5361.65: 0.5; 9.04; 11.2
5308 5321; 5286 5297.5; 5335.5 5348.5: 0.4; 9.77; 10.1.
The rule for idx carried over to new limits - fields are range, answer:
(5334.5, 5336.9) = 10.9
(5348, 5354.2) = 10.9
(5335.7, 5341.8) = 9.76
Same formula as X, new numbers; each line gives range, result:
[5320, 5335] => 10.99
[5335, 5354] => 12.37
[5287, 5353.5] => 11.61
